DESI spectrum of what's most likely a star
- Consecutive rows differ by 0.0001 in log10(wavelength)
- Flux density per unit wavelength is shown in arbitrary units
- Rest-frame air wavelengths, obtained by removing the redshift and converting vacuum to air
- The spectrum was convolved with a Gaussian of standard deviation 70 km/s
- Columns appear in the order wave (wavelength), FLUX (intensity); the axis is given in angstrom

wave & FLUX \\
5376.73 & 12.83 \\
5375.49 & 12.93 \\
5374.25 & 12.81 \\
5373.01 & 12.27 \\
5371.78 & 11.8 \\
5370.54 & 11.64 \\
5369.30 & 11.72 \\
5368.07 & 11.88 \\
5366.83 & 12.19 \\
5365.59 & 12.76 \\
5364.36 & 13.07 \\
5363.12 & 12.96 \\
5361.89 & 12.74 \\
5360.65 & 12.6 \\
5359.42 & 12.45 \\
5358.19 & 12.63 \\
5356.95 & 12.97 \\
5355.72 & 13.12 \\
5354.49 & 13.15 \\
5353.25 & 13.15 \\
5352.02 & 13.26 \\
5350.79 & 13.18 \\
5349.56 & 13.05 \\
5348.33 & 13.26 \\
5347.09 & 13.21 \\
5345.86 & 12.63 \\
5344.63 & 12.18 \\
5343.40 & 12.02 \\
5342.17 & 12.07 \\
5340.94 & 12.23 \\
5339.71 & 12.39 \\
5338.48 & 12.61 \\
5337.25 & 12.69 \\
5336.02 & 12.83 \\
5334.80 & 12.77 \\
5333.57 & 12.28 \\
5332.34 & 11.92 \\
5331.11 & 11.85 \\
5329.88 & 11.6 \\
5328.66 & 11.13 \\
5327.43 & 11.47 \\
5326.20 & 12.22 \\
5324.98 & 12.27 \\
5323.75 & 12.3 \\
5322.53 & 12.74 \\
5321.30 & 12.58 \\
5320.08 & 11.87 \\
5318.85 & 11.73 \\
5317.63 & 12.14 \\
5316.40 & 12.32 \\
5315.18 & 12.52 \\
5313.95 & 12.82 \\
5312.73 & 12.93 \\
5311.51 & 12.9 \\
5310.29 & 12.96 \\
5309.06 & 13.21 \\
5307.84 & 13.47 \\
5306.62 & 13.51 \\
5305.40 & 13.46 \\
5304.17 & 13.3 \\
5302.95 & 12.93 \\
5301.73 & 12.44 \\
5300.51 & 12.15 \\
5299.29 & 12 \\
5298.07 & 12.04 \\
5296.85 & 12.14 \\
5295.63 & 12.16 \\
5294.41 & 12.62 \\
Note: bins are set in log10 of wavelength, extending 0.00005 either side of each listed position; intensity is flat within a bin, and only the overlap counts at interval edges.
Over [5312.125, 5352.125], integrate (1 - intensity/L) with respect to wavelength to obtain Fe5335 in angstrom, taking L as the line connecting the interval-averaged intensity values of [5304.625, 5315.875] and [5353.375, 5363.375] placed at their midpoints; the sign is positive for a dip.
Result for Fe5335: 1.80 angstrom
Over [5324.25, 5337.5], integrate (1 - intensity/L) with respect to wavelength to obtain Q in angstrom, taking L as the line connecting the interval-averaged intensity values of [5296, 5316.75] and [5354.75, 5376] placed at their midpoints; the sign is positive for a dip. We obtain 0.6 angstrom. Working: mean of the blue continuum 12.8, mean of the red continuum 12.5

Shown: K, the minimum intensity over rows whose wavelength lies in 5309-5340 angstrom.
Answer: 11.13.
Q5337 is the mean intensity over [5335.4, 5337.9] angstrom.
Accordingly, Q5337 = 12.8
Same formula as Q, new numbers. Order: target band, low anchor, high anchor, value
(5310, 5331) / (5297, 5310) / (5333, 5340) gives 0.8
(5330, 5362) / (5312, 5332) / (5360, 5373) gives -1.0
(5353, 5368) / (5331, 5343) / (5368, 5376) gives -0.7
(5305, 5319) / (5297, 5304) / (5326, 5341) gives -0.6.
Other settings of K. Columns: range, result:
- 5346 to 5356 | 13.05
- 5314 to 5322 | 11.73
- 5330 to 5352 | 11.85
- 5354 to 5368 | 12.19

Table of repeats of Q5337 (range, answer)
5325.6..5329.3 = 11.6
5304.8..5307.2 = 13.5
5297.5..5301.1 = 12.1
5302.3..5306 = 13.2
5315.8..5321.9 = 12.1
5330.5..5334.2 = 12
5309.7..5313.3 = 13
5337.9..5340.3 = 12.5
